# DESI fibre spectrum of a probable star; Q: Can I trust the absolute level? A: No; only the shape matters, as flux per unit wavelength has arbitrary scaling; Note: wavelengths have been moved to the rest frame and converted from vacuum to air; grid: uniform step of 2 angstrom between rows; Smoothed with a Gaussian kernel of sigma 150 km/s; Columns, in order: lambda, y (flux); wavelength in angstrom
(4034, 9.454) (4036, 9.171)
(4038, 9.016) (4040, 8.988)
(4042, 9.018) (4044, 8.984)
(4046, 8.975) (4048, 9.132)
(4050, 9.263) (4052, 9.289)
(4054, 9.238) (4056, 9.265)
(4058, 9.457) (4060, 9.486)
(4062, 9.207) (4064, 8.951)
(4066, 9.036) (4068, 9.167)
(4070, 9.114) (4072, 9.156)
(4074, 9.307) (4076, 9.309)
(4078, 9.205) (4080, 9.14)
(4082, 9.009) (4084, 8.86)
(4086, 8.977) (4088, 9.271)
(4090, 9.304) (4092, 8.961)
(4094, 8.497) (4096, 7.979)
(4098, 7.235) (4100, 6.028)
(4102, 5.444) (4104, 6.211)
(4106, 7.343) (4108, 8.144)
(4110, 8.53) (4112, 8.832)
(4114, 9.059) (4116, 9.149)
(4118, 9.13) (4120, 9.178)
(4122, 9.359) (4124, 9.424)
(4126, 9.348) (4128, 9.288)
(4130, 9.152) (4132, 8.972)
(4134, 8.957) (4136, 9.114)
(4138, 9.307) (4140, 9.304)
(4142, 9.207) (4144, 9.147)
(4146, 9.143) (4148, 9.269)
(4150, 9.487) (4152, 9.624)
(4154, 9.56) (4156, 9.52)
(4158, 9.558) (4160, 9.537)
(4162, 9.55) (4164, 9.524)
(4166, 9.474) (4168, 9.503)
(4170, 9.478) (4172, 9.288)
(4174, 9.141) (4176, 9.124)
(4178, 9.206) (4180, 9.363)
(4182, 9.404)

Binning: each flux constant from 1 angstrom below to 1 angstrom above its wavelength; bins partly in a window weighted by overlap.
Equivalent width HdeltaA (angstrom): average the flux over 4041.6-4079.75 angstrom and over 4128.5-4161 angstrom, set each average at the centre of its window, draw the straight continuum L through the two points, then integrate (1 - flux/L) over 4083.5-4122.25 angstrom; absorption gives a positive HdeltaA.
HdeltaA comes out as 4.2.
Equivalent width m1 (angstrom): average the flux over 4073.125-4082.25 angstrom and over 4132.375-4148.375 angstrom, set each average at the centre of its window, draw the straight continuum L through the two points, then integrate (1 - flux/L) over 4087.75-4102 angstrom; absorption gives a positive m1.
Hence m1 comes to 2.0 angstrom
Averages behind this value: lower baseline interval 9.21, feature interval 7.93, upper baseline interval 9.17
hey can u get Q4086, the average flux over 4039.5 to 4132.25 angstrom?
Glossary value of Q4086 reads 8.79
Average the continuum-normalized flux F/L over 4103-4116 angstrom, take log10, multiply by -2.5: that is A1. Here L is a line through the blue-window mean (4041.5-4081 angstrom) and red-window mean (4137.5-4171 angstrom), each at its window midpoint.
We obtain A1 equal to 0.15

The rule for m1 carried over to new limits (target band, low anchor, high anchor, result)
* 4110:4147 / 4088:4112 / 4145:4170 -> -2.4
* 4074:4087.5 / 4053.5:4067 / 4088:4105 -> -1.3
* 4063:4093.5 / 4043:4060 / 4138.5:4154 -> 0.5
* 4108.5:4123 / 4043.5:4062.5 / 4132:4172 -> 0.5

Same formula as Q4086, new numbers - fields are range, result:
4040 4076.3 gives 9.18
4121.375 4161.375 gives 9.32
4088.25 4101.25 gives 8.02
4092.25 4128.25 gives 8.23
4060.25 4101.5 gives 8.76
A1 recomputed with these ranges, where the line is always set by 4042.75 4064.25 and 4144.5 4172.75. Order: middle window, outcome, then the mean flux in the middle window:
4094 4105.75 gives 0.344 mag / 6.79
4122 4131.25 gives 0.010 mag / 9.3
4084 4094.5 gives 0.034 mag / 9.01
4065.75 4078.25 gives 0.007 mag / 9.19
